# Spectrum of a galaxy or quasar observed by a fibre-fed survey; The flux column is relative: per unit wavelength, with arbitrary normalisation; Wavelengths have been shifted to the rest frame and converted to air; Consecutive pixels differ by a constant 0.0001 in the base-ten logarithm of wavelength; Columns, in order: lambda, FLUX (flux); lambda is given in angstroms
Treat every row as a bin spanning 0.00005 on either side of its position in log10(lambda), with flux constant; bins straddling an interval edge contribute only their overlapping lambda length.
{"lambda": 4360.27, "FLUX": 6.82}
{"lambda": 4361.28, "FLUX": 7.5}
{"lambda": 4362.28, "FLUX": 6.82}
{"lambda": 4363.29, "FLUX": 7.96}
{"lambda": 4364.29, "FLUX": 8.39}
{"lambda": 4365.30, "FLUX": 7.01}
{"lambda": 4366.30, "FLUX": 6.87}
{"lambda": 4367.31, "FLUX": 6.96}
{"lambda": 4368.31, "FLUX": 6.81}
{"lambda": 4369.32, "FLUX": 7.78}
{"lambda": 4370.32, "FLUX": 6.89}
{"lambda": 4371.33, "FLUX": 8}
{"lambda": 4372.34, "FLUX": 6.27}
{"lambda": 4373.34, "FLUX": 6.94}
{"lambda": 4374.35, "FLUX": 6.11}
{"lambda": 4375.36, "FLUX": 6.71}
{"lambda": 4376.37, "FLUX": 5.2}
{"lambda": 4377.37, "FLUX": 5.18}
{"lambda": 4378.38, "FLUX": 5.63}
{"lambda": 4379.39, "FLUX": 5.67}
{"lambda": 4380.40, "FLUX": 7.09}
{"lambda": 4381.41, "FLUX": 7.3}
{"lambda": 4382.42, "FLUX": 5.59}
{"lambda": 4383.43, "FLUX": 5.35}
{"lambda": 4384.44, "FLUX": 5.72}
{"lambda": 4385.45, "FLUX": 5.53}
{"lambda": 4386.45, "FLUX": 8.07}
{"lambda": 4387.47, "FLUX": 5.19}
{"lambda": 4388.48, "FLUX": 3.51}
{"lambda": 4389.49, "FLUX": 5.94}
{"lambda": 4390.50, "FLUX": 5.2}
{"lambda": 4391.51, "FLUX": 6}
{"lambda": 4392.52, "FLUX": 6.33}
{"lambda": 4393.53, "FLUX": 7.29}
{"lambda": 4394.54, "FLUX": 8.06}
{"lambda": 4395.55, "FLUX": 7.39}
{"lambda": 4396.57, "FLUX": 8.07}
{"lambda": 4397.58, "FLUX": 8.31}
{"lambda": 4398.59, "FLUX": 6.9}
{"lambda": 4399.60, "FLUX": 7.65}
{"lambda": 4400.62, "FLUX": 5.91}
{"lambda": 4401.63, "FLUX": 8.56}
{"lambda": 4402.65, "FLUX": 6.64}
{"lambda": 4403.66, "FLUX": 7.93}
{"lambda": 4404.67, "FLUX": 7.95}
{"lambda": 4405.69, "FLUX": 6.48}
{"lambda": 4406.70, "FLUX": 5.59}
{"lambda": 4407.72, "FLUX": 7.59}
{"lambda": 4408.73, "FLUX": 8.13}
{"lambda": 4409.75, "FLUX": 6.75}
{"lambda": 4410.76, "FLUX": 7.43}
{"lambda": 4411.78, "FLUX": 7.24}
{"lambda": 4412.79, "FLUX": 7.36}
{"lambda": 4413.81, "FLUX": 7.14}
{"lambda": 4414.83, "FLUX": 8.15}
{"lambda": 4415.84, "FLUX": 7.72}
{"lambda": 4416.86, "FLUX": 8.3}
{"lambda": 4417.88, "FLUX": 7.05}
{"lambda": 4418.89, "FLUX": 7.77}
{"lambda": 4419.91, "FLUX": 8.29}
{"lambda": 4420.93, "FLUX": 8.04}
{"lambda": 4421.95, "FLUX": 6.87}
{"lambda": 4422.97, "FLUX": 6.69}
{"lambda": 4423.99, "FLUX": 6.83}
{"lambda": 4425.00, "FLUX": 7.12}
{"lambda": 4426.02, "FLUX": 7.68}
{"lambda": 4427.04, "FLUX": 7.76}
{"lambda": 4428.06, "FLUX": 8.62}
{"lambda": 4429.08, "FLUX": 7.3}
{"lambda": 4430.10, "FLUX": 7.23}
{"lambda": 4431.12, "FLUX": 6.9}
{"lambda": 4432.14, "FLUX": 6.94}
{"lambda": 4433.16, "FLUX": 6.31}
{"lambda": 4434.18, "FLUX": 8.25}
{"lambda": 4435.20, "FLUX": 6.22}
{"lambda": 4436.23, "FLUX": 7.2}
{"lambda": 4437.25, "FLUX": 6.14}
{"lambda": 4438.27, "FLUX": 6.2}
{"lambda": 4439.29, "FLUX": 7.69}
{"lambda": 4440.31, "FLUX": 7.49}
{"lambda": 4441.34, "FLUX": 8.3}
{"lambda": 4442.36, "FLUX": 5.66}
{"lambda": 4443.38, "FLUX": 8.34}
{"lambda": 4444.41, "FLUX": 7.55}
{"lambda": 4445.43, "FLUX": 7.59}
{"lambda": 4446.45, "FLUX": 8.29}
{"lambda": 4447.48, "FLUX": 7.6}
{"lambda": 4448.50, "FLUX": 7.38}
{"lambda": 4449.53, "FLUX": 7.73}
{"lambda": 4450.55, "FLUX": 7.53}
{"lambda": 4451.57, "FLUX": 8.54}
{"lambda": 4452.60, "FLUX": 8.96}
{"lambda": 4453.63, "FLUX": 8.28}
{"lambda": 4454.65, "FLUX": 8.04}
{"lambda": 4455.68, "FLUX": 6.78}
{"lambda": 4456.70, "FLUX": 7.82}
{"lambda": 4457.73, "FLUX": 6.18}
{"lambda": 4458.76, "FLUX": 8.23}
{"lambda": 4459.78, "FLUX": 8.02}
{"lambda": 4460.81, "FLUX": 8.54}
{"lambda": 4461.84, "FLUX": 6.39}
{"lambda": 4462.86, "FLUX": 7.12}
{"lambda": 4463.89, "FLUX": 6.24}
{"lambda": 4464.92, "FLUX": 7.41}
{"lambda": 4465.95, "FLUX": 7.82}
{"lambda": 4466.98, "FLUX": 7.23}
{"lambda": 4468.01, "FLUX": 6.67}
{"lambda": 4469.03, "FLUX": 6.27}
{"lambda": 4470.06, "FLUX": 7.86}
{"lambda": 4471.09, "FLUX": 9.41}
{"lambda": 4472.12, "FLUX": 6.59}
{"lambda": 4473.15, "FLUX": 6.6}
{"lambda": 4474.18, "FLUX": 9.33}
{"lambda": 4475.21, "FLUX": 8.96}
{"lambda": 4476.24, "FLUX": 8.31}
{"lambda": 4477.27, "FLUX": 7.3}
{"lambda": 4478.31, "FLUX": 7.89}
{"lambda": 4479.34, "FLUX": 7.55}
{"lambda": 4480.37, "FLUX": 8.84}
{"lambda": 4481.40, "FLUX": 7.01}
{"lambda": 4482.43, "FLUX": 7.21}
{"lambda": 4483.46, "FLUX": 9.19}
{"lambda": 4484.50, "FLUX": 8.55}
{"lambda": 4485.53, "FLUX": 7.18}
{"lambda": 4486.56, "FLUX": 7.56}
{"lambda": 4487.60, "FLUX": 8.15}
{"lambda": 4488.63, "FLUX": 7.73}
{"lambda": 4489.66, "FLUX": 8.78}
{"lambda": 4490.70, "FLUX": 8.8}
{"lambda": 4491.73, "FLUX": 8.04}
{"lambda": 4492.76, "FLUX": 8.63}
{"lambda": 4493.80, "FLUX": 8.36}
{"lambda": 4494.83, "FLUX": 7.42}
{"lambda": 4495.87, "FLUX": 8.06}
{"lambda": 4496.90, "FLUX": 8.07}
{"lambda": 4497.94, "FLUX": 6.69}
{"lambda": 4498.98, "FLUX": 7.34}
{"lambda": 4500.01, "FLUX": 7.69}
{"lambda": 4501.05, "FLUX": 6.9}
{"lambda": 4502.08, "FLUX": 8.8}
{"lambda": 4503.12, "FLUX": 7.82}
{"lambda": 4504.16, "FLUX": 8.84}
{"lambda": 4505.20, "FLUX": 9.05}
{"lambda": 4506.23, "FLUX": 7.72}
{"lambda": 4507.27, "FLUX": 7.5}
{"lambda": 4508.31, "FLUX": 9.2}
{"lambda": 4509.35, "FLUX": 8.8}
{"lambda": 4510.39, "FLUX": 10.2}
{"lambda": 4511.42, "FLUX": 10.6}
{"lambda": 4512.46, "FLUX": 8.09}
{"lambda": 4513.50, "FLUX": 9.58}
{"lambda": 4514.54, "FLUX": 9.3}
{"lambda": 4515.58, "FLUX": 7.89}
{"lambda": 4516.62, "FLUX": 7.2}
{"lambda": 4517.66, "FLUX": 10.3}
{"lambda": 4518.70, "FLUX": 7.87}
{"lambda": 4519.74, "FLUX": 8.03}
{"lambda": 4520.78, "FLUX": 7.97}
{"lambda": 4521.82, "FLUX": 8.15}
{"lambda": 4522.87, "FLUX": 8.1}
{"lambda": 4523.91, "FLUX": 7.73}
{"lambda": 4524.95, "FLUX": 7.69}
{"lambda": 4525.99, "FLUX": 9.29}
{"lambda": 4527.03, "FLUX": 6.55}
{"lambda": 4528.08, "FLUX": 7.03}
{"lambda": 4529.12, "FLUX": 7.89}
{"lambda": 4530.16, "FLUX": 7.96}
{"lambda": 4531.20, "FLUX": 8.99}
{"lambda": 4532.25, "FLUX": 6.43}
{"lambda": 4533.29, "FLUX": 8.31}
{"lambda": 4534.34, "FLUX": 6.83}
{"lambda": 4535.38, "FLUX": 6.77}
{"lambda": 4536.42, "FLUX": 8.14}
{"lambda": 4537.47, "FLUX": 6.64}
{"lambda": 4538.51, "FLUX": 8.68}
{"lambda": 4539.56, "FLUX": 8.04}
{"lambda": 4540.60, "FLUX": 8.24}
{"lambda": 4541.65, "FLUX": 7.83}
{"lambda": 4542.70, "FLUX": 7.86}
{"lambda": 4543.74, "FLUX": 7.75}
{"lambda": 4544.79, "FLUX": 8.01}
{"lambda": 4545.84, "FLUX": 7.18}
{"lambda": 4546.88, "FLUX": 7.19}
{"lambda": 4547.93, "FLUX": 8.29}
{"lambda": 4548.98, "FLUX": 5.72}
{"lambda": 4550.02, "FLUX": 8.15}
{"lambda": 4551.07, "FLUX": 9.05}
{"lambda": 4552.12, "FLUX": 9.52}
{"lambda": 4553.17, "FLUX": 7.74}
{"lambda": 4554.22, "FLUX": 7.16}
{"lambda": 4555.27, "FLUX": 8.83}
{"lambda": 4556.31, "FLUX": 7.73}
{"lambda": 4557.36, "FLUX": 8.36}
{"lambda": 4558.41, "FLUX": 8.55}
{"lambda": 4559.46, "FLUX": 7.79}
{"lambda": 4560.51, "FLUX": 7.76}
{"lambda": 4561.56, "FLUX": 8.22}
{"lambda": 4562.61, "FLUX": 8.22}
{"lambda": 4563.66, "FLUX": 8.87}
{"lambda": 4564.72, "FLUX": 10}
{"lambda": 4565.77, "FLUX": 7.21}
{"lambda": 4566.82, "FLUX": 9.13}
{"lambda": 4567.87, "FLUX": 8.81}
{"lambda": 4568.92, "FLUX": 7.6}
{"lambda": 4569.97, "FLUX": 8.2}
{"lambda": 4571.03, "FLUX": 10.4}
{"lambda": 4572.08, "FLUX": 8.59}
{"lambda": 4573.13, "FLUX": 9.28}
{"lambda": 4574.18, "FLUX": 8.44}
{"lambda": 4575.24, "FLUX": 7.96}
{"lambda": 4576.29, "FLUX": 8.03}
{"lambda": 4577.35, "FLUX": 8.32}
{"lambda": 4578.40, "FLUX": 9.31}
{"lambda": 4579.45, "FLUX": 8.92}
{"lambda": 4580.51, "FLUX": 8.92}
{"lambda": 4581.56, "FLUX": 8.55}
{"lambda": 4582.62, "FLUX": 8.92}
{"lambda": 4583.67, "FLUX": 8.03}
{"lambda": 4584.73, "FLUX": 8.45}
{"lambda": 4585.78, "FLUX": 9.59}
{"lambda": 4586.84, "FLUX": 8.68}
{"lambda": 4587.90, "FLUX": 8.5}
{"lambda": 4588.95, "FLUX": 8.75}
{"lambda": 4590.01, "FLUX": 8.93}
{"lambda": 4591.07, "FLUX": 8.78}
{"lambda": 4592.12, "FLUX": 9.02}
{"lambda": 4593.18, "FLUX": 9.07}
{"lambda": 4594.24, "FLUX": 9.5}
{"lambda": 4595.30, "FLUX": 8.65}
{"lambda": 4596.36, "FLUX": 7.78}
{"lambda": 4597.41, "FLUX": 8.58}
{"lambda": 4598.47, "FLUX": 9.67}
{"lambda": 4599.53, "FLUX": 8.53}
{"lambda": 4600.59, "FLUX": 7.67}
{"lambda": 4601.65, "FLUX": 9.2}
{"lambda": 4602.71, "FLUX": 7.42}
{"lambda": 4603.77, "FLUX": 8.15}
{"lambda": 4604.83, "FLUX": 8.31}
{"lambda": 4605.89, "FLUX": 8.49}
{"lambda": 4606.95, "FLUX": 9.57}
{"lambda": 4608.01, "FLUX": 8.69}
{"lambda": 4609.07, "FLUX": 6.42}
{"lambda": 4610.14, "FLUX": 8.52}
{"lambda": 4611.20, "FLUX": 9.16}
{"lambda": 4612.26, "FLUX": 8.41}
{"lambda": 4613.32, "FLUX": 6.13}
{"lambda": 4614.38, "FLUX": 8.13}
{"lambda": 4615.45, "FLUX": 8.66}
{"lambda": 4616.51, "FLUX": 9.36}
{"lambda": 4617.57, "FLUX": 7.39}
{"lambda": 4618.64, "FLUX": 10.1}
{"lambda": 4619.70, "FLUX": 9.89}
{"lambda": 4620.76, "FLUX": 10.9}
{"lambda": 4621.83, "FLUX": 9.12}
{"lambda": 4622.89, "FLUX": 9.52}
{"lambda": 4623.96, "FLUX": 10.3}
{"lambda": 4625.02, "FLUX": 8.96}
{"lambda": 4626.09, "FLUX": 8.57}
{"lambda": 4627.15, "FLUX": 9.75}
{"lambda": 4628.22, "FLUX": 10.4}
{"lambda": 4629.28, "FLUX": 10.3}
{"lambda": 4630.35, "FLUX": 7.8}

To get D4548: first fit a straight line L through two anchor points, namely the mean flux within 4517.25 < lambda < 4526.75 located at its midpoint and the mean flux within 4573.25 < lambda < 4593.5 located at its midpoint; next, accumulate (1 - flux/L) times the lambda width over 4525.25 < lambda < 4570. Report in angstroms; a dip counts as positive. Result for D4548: 2.63 angstroms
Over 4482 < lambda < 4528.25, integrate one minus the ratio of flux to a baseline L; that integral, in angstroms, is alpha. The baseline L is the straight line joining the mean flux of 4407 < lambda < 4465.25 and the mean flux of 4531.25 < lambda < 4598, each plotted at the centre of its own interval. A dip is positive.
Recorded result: -1.9 angstroms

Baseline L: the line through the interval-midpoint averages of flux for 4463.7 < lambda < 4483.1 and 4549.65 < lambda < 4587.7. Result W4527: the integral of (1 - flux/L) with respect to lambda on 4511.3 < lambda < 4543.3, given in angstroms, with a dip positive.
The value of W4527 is 0.44 angstroms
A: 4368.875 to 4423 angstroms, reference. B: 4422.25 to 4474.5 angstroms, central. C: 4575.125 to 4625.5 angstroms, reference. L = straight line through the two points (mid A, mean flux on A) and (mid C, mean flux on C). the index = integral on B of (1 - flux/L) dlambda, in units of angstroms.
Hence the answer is -0.6 angstroms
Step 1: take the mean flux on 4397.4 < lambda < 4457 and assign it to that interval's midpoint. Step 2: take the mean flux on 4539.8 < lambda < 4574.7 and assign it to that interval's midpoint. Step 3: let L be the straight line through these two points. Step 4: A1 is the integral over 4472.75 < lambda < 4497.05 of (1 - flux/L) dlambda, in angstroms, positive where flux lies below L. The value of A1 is -0.9 angstroms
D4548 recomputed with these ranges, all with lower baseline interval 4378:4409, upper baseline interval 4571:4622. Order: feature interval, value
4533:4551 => 1.1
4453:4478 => -0.7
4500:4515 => -1.8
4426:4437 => -0.4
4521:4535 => 0.4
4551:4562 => 0.1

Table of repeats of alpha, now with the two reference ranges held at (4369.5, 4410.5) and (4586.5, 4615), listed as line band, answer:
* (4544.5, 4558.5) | 0.2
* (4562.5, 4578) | -0.8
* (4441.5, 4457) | -1.3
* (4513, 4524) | -0.9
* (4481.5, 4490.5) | -0.7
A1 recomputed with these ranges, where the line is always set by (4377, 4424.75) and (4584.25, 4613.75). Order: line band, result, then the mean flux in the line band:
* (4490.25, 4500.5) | -0.3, 7.91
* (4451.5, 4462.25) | -0.6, 7.78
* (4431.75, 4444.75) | 0.2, 7.09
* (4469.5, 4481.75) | -0.8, 7.97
